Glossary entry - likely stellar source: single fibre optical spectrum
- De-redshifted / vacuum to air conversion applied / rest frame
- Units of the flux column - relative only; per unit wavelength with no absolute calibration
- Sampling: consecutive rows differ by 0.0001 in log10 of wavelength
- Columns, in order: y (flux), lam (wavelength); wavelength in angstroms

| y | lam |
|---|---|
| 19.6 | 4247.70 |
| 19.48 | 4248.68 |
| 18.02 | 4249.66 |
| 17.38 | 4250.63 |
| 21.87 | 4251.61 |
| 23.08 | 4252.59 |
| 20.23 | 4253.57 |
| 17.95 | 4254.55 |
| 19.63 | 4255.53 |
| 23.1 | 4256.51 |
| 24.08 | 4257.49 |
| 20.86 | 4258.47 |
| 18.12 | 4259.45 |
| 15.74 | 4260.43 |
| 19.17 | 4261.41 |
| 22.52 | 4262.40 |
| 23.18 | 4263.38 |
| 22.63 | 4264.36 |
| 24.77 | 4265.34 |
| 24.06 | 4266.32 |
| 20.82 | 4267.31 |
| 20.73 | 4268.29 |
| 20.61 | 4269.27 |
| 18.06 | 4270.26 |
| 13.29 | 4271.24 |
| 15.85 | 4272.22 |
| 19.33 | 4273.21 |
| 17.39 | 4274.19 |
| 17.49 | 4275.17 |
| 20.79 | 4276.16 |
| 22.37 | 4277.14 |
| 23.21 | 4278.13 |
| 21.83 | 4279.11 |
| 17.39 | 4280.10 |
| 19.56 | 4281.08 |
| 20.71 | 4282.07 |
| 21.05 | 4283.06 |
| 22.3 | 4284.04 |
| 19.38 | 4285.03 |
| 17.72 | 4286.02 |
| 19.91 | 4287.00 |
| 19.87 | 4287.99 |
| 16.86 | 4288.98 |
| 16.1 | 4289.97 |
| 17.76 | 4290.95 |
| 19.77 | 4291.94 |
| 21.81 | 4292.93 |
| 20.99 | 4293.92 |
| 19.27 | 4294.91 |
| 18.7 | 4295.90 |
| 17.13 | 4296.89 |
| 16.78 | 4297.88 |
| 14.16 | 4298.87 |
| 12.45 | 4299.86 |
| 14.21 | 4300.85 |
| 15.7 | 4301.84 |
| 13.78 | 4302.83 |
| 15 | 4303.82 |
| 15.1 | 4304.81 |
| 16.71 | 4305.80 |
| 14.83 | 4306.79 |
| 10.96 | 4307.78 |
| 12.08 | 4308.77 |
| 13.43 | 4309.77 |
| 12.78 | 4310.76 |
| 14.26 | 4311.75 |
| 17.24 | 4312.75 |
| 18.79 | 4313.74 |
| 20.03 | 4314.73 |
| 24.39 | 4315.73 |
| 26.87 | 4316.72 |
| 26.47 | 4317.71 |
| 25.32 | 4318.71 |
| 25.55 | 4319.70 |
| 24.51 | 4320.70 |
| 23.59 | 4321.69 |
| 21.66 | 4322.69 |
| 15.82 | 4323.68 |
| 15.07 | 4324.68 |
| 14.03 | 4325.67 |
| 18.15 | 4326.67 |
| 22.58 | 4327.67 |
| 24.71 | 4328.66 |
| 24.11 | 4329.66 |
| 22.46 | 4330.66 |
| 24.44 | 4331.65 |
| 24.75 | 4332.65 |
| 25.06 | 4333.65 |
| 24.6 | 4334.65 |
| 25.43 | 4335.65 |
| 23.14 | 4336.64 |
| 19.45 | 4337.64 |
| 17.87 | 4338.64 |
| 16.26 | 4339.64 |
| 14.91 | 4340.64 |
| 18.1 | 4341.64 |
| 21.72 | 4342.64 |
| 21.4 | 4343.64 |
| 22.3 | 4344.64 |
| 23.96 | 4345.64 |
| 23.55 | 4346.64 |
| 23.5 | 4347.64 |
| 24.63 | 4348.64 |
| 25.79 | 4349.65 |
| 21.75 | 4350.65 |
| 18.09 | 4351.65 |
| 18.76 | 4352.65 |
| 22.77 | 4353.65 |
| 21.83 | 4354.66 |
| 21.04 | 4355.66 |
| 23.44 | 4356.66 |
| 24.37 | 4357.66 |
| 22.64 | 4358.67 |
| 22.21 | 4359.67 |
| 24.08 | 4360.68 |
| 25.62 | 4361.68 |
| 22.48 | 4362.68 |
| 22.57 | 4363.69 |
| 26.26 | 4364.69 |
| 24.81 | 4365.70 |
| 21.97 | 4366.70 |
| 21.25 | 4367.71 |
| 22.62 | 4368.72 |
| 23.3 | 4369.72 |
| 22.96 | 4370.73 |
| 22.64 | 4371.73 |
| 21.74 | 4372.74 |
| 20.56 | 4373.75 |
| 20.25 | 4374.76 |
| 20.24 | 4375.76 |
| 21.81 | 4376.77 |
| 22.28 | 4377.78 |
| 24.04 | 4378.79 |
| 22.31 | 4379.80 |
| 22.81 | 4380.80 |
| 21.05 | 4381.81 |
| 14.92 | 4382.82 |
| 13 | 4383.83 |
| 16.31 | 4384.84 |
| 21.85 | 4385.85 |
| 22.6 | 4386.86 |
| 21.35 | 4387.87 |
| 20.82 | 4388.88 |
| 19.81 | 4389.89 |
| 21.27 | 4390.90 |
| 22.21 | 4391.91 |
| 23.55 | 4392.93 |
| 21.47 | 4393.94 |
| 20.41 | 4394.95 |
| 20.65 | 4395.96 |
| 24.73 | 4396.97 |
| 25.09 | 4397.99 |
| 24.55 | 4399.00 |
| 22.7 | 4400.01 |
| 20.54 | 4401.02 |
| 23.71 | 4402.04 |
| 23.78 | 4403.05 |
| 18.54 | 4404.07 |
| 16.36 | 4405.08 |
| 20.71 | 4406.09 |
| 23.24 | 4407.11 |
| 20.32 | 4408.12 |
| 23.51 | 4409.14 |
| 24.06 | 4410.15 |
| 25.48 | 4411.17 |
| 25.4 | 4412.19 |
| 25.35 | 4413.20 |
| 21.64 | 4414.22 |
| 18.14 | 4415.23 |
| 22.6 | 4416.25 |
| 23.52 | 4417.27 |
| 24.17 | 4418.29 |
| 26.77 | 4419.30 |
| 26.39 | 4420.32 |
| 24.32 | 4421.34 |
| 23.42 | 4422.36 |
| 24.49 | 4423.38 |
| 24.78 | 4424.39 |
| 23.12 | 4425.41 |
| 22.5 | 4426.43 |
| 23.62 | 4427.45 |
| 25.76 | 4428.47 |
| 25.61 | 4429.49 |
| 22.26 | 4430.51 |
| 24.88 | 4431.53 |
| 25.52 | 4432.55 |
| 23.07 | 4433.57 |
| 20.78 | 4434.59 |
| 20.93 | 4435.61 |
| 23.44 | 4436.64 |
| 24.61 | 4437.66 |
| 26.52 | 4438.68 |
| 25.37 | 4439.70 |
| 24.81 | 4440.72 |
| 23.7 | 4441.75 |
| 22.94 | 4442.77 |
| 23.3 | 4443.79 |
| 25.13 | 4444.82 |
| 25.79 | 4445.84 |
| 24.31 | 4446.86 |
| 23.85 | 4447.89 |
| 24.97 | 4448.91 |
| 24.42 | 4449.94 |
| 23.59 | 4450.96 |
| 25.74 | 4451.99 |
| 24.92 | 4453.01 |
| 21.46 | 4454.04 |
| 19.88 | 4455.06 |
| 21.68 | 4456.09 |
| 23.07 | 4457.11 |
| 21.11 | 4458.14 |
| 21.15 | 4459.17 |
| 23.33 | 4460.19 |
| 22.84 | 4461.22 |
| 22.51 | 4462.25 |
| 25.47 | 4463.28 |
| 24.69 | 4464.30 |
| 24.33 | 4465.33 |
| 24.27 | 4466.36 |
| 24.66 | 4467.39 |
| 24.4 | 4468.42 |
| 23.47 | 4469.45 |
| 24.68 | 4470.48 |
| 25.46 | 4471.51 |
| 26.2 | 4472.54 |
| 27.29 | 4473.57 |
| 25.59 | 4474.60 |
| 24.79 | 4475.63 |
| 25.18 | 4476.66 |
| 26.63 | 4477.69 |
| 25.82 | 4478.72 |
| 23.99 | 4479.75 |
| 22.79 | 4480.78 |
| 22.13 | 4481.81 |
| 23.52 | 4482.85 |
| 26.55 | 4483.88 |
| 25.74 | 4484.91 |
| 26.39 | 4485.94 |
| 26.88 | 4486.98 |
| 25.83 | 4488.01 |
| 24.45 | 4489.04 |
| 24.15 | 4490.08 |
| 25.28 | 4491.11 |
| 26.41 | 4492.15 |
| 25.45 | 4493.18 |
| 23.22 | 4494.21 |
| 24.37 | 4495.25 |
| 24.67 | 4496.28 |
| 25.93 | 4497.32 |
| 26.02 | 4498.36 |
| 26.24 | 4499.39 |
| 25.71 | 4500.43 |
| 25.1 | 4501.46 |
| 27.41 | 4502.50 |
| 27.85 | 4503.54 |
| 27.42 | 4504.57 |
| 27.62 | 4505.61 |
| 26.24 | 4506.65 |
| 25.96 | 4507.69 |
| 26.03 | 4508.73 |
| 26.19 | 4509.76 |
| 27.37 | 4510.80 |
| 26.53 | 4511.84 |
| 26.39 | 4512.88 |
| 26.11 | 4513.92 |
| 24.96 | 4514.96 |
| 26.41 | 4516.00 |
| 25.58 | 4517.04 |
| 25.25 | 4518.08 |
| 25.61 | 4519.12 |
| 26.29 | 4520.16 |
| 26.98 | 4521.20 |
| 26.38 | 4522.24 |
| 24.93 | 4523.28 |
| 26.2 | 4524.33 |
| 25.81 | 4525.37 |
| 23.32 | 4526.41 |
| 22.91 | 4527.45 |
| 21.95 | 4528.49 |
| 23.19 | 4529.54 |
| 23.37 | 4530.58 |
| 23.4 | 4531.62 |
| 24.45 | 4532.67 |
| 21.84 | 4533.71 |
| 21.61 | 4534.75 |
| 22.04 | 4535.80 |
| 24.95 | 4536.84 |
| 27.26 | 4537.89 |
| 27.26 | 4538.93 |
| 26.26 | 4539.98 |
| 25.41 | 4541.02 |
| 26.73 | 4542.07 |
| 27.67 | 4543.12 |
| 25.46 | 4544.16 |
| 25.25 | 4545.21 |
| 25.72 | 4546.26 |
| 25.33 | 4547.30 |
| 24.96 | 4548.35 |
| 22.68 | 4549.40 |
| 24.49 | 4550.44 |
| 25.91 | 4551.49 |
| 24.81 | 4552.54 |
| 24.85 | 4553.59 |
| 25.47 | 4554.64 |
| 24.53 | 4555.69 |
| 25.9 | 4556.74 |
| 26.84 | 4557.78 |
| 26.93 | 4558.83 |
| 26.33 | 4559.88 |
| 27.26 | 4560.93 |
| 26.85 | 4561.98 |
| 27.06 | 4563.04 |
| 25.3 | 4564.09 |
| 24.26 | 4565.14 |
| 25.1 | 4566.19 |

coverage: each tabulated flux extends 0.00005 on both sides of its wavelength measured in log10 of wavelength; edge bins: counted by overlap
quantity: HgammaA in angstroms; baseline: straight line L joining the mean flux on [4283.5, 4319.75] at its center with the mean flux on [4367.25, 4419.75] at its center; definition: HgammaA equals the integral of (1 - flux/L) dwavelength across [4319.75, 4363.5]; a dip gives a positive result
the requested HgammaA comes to -5.0 angstroms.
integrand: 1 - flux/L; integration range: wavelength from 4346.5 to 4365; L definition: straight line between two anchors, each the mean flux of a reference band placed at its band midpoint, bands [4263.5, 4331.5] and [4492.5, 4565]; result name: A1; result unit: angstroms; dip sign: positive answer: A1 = -1.95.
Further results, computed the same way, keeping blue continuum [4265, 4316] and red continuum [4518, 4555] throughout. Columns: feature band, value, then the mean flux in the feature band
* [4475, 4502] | -1.8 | 25.1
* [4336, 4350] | -1.2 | 21.2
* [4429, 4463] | -1.9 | 23.6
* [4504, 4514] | -1.0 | 26.6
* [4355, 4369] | -2.3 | 23.2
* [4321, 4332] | -0.9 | 20.6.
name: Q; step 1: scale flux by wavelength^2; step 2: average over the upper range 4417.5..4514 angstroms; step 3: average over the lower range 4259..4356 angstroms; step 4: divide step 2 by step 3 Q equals 1.34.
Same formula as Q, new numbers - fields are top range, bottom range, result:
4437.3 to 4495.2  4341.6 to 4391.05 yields 1.17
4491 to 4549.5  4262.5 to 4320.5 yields 1.50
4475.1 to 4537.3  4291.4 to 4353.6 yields 1.39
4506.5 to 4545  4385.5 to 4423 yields 1.18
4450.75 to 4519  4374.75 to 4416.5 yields 1.21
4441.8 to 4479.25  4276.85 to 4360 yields 1.29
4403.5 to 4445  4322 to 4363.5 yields 1.12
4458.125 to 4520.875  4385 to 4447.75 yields 1.13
